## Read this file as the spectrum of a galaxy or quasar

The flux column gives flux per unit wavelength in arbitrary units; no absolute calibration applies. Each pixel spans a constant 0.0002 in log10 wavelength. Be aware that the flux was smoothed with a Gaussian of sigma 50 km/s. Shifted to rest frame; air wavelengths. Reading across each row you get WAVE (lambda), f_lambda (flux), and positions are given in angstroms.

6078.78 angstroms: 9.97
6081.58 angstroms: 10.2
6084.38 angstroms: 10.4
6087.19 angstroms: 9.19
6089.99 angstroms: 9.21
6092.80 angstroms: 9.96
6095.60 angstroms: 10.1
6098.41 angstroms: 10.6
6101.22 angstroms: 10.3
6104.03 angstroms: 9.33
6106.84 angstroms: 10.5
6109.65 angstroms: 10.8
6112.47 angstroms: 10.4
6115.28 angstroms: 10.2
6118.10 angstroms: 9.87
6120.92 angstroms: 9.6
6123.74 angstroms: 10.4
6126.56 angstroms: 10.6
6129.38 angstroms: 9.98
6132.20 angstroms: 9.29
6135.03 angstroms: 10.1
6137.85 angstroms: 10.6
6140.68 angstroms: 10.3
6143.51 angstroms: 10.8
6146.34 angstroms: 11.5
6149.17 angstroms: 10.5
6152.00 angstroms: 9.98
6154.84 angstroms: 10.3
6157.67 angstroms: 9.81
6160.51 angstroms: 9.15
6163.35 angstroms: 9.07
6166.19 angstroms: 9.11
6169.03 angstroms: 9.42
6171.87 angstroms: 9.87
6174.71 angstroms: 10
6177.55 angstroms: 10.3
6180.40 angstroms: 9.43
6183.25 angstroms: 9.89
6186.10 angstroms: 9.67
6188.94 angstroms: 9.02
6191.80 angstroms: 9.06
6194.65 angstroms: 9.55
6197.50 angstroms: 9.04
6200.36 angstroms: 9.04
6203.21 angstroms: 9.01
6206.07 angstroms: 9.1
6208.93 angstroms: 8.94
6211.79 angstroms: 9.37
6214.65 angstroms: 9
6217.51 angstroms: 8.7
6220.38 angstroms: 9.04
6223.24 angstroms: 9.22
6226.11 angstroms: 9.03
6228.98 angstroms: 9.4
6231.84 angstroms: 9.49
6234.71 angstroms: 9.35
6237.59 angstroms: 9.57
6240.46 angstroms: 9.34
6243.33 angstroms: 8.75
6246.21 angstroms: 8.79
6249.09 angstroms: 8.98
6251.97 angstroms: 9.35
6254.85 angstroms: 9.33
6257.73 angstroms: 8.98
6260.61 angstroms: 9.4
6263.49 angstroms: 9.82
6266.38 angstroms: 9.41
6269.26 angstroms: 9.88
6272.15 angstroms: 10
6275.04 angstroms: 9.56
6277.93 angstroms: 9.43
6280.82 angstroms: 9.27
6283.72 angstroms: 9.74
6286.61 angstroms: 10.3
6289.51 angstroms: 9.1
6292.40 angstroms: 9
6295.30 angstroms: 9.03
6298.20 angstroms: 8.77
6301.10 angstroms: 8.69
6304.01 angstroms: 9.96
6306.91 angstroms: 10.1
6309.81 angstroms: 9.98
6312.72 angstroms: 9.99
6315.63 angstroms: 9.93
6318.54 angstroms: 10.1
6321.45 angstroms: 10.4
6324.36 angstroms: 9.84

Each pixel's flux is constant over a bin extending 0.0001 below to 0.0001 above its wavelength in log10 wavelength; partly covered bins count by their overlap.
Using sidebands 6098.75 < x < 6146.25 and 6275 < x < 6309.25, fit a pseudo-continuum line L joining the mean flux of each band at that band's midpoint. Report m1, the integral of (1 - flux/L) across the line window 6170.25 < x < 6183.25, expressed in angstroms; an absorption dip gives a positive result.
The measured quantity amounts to 0.1 angstroms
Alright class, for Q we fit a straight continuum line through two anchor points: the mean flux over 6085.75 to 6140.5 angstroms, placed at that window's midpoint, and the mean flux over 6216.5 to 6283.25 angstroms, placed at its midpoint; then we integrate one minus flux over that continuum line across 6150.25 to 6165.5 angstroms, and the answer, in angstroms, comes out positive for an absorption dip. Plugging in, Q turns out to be 0.3 angstroms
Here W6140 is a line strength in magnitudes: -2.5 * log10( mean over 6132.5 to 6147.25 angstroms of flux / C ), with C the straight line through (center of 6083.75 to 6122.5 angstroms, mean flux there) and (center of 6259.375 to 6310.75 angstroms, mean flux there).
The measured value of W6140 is -0.06 mag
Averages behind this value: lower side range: 10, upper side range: 9.52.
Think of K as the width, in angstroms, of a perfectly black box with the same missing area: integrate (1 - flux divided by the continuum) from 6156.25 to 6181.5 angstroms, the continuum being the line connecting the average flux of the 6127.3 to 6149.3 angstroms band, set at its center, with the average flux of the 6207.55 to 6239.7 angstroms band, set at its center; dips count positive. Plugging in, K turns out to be 0.96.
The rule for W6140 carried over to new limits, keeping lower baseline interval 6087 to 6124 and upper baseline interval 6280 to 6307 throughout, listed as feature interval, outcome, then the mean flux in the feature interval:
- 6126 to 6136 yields 0.00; 9.94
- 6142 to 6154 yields -0.08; 10.7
